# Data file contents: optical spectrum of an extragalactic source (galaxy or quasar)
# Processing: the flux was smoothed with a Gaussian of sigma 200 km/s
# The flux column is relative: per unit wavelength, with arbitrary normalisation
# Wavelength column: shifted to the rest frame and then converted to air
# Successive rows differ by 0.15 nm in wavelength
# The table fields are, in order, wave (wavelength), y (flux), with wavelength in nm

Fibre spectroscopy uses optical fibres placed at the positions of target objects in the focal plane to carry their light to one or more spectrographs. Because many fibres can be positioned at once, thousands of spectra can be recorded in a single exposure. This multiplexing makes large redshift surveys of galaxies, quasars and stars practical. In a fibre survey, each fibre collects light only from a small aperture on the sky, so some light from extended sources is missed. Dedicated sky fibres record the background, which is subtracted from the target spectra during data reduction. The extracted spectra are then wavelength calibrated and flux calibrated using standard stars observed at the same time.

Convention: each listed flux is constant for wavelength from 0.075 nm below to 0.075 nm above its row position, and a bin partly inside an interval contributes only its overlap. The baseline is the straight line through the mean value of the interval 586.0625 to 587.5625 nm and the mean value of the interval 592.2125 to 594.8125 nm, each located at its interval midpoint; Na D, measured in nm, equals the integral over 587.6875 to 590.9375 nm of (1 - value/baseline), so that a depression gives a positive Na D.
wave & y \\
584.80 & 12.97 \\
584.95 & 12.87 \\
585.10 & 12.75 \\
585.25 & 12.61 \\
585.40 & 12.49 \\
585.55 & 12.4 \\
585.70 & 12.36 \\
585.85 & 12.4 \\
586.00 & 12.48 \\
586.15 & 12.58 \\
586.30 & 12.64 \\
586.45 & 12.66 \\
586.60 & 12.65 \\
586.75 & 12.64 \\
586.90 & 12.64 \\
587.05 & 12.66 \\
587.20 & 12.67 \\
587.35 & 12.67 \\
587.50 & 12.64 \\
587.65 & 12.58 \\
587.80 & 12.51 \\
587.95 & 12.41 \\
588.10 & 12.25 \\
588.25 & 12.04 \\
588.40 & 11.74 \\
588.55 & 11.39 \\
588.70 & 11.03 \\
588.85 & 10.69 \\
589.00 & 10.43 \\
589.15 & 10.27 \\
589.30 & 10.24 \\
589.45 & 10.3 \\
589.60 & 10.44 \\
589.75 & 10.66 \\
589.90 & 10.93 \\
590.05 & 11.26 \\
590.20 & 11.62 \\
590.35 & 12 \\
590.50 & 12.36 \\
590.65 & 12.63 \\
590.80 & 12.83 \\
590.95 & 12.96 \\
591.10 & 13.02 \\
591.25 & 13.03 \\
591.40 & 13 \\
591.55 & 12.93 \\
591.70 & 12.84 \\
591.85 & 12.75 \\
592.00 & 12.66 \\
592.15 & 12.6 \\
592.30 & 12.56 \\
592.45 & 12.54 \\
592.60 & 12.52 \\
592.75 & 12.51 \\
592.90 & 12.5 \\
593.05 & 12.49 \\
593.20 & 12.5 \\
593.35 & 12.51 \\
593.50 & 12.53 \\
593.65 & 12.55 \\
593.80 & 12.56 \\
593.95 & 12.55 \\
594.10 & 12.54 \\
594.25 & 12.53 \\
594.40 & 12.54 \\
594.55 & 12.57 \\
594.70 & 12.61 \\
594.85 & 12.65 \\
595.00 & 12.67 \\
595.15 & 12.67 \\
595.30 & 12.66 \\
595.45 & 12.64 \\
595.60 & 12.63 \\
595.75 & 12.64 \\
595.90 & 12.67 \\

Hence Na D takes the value 0.29 nm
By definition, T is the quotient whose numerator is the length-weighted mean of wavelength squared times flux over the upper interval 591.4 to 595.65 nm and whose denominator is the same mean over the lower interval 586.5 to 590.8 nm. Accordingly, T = 1.09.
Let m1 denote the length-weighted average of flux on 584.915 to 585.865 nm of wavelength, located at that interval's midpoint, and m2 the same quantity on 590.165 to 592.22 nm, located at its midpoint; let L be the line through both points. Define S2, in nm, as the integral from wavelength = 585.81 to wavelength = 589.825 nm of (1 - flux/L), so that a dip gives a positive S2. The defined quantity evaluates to 0.24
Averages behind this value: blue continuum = 12.6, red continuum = 12.7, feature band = 11.9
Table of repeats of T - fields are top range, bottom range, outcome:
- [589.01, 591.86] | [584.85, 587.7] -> 0.95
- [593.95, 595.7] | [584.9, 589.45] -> 1.07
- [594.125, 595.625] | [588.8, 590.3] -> 1.20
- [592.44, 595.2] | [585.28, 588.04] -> 1.02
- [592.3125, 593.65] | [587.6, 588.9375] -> 1.08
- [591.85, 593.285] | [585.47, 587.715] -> 1.02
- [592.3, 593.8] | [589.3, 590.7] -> 1.12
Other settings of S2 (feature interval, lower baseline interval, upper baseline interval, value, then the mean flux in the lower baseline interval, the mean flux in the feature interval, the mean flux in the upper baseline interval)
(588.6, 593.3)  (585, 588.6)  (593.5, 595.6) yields 0.211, 12.5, 12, 12.6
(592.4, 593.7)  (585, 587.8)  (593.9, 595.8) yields 0.009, 12.6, 12.5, 12.6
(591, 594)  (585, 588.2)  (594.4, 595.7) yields -0.012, 12.6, 12.7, 12.6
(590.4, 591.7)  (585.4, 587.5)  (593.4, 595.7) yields -0.025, 12.6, 12.8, 12.6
